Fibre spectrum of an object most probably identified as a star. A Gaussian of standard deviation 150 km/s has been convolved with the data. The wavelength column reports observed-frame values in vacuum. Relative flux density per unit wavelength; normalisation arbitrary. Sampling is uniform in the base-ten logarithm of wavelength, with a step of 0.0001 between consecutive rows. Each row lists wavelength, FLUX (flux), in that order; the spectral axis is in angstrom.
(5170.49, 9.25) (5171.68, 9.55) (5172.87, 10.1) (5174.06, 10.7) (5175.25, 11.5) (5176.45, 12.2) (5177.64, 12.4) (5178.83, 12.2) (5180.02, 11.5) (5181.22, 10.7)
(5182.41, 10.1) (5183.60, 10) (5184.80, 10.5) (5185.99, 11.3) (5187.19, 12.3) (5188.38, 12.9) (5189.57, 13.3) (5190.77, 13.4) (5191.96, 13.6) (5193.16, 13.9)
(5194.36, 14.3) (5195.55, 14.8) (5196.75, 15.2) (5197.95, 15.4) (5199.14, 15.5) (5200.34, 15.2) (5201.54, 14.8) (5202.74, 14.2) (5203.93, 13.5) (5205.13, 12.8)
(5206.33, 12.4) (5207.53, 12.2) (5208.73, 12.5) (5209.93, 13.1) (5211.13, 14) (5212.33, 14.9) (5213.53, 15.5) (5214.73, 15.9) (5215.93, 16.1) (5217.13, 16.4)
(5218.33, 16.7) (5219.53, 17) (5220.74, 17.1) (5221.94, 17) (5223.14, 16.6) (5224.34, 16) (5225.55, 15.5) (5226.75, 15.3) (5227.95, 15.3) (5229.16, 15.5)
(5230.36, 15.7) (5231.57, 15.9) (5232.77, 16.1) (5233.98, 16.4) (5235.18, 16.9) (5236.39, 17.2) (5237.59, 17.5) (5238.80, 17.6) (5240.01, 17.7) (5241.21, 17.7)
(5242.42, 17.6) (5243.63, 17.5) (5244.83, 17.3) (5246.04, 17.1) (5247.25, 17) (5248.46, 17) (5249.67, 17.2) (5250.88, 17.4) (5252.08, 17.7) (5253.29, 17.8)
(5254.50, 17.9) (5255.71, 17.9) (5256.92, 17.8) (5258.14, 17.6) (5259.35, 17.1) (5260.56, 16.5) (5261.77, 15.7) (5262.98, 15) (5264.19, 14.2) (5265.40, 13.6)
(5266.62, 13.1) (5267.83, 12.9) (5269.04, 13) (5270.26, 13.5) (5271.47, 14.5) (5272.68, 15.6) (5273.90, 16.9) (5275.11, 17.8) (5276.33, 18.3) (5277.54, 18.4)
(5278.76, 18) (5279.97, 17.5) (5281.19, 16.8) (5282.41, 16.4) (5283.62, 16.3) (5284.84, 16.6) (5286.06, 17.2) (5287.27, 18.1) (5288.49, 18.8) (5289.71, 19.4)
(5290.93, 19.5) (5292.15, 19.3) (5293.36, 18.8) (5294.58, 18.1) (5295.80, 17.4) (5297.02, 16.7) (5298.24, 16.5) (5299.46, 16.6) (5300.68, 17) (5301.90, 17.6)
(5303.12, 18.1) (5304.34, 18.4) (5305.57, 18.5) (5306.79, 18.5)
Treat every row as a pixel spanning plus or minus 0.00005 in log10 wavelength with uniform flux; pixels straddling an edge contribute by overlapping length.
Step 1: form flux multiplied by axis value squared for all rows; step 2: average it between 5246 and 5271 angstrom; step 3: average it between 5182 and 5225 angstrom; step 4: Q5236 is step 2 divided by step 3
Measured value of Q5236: 1.2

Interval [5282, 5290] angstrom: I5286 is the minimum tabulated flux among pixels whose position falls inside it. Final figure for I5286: 16.3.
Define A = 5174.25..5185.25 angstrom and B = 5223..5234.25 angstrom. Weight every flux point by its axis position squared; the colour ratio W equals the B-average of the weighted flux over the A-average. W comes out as 1.4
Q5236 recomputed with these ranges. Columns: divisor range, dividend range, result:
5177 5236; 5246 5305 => 1.21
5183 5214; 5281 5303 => 1.35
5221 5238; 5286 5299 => 1.15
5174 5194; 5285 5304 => 1.56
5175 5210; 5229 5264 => 1.34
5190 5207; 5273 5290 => 1.28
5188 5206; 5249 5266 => 1.20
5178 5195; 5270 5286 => 1.43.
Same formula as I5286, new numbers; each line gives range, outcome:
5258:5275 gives 12.9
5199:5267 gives 12.2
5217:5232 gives 15.3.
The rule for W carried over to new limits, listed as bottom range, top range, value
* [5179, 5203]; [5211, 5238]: 1.25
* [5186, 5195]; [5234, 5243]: 1.34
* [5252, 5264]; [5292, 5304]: 1.05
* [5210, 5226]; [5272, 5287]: 1.10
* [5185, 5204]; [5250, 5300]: 1.24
